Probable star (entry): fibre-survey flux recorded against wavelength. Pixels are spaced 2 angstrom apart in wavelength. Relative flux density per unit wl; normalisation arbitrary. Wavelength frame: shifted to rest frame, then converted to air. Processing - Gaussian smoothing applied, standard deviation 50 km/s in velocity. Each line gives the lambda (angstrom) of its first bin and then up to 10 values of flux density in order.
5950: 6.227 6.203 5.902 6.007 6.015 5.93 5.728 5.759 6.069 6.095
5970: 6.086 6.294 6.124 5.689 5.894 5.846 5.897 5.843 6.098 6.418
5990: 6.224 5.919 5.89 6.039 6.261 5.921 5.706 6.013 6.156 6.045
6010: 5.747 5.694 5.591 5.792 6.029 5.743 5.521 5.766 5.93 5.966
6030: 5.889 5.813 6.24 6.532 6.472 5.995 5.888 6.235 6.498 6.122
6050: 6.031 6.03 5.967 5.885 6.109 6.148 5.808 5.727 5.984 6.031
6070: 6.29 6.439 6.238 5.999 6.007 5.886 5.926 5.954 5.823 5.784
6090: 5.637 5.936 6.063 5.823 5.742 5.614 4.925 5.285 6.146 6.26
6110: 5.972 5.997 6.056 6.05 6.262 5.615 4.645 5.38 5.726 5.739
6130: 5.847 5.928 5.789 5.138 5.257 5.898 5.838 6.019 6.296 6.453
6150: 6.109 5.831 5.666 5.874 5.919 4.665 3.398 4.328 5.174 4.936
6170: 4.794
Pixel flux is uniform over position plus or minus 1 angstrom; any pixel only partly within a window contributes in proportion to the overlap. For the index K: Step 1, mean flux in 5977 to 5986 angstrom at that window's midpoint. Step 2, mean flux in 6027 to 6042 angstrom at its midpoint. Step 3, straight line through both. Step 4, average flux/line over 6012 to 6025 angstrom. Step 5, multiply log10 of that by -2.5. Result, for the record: 0.06 mag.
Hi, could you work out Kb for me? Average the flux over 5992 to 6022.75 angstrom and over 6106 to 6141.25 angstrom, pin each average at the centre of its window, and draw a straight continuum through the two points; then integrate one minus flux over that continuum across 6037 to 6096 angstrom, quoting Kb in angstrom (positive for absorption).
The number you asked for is -2.2 angstrom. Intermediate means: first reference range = 5.88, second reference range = 5.75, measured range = 6.03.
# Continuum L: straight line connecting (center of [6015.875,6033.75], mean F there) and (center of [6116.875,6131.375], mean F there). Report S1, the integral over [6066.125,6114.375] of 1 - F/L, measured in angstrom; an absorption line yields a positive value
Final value -1.8 angstrom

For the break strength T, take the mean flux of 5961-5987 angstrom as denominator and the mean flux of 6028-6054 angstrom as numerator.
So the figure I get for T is 1.0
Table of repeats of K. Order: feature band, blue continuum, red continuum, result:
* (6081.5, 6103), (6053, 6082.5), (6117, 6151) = 0.04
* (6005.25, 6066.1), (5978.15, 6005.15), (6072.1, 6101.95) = -0.01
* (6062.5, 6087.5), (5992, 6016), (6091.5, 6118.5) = -0.03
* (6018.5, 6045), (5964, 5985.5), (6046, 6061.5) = 0.01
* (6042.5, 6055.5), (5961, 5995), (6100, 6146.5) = -0.05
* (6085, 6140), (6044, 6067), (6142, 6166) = 0.00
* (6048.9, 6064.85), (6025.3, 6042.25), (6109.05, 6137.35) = 0.01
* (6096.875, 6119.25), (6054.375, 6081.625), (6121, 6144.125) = -0.02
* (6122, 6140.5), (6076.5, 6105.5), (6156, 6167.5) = -0.07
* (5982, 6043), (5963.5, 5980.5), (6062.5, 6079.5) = 0.01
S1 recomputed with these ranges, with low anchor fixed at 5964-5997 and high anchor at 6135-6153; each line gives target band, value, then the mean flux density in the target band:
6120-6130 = 0.8 angstrom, 5.44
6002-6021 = 0.4 angstrom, 5.86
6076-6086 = 0.0 angstrom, 5.94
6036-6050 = -0.6 angstrom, 6.21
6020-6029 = 0.3 angstrom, 5.79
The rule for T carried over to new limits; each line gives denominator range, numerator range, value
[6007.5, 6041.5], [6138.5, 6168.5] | 0.93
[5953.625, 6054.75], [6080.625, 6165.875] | 0.95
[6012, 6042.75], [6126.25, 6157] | 0.98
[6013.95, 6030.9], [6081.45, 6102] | 0.99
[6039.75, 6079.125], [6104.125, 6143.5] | 0.95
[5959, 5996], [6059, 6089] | 1.00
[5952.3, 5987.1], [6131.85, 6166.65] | 0.93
